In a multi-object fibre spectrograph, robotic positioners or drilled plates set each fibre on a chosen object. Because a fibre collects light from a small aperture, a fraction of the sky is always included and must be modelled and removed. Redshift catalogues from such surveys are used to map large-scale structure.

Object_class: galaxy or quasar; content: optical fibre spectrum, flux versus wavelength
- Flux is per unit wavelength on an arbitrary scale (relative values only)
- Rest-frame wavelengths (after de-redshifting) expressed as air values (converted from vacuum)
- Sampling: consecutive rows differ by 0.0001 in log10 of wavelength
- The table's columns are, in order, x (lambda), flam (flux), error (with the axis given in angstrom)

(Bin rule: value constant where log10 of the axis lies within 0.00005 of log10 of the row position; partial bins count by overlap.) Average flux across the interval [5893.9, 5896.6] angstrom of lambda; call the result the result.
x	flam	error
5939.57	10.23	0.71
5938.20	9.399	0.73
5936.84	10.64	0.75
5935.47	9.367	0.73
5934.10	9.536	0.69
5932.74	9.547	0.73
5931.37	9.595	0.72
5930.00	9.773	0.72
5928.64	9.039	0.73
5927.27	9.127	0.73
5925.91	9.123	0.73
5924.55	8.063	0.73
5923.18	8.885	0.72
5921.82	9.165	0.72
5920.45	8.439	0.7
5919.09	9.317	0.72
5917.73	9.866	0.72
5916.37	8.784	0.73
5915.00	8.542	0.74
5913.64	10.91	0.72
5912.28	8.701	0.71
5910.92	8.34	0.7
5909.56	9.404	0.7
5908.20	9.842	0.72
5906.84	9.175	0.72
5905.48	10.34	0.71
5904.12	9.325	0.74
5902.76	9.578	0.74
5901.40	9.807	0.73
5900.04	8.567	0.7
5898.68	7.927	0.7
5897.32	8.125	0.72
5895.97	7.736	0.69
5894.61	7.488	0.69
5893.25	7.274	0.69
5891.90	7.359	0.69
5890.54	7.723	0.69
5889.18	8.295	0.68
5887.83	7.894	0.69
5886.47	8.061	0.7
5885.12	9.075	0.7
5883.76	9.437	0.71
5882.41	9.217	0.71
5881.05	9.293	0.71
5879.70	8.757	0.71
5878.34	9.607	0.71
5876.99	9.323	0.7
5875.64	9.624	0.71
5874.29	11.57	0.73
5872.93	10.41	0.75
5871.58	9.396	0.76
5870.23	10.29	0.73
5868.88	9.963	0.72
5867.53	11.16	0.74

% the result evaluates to 7.59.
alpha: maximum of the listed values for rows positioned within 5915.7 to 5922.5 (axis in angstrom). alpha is 9.866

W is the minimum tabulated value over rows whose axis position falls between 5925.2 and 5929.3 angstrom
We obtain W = 9.039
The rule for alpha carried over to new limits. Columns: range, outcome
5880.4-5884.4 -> 9.437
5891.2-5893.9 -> 7.359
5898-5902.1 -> 9.807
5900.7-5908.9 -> 10.34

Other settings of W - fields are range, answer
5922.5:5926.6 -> 8.063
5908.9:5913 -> 8.34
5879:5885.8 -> 8.757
